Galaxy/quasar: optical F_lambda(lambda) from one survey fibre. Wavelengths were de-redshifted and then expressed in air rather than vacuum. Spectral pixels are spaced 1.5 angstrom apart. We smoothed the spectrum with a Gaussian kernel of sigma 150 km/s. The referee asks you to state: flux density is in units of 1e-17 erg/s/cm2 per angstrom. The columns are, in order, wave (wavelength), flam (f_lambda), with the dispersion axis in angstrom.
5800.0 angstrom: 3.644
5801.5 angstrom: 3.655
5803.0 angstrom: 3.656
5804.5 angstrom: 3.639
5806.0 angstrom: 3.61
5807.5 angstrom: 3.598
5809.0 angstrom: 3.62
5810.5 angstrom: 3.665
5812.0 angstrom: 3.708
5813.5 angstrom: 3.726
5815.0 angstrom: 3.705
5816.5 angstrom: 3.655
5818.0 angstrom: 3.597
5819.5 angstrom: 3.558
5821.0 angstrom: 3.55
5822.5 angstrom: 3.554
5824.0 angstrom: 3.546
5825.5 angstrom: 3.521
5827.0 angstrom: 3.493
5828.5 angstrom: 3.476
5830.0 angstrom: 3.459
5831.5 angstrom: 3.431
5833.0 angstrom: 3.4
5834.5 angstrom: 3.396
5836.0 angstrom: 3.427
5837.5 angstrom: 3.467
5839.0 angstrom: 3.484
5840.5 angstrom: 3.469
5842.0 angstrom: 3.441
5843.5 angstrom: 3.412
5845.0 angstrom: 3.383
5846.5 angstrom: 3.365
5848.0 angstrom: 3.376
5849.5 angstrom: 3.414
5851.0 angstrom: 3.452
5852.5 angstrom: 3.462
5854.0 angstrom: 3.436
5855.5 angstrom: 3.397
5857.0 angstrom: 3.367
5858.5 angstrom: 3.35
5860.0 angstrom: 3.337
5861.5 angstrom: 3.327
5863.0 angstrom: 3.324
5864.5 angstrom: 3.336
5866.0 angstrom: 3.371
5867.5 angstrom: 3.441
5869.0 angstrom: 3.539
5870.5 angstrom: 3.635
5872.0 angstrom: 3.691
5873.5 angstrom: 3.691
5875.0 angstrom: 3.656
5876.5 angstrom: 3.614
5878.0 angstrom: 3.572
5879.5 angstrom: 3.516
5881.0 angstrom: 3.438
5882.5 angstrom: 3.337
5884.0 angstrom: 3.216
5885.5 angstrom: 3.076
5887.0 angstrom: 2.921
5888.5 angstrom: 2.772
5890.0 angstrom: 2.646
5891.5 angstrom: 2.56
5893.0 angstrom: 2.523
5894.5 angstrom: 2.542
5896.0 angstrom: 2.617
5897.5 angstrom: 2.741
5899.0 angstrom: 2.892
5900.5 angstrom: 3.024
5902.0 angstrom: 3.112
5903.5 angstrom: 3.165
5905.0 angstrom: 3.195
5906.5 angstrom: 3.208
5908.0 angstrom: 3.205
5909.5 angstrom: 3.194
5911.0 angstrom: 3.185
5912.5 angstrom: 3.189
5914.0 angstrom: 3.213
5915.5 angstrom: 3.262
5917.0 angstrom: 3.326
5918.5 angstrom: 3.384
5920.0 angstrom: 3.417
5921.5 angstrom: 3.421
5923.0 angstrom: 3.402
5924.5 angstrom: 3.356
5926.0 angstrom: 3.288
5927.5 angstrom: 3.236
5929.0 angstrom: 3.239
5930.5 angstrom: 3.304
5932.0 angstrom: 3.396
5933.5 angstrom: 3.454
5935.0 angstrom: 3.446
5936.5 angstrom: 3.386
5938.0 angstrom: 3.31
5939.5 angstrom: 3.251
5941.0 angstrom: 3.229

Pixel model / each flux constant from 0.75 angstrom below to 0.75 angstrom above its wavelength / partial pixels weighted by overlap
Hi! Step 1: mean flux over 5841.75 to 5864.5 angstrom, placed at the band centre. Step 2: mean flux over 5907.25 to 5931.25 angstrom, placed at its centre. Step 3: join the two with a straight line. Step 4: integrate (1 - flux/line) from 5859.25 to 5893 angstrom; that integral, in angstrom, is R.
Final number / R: 0.5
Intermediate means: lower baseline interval 3.39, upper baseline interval 3.29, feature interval 3.3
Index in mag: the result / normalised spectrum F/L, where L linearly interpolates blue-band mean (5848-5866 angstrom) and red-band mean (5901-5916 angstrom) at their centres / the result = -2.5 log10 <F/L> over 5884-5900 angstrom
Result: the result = 0.18 mag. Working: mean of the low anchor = 3.38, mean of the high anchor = 3.19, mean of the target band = 2.76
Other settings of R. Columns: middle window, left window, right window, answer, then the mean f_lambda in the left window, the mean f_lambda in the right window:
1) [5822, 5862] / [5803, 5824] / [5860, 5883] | 1.48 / 3.63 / 3.5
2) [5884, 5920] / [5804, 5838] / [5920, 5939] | 4.16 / 3.56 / 3.35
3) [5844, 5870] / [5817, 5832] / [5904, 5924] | 0.28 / 3.52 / 3.28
